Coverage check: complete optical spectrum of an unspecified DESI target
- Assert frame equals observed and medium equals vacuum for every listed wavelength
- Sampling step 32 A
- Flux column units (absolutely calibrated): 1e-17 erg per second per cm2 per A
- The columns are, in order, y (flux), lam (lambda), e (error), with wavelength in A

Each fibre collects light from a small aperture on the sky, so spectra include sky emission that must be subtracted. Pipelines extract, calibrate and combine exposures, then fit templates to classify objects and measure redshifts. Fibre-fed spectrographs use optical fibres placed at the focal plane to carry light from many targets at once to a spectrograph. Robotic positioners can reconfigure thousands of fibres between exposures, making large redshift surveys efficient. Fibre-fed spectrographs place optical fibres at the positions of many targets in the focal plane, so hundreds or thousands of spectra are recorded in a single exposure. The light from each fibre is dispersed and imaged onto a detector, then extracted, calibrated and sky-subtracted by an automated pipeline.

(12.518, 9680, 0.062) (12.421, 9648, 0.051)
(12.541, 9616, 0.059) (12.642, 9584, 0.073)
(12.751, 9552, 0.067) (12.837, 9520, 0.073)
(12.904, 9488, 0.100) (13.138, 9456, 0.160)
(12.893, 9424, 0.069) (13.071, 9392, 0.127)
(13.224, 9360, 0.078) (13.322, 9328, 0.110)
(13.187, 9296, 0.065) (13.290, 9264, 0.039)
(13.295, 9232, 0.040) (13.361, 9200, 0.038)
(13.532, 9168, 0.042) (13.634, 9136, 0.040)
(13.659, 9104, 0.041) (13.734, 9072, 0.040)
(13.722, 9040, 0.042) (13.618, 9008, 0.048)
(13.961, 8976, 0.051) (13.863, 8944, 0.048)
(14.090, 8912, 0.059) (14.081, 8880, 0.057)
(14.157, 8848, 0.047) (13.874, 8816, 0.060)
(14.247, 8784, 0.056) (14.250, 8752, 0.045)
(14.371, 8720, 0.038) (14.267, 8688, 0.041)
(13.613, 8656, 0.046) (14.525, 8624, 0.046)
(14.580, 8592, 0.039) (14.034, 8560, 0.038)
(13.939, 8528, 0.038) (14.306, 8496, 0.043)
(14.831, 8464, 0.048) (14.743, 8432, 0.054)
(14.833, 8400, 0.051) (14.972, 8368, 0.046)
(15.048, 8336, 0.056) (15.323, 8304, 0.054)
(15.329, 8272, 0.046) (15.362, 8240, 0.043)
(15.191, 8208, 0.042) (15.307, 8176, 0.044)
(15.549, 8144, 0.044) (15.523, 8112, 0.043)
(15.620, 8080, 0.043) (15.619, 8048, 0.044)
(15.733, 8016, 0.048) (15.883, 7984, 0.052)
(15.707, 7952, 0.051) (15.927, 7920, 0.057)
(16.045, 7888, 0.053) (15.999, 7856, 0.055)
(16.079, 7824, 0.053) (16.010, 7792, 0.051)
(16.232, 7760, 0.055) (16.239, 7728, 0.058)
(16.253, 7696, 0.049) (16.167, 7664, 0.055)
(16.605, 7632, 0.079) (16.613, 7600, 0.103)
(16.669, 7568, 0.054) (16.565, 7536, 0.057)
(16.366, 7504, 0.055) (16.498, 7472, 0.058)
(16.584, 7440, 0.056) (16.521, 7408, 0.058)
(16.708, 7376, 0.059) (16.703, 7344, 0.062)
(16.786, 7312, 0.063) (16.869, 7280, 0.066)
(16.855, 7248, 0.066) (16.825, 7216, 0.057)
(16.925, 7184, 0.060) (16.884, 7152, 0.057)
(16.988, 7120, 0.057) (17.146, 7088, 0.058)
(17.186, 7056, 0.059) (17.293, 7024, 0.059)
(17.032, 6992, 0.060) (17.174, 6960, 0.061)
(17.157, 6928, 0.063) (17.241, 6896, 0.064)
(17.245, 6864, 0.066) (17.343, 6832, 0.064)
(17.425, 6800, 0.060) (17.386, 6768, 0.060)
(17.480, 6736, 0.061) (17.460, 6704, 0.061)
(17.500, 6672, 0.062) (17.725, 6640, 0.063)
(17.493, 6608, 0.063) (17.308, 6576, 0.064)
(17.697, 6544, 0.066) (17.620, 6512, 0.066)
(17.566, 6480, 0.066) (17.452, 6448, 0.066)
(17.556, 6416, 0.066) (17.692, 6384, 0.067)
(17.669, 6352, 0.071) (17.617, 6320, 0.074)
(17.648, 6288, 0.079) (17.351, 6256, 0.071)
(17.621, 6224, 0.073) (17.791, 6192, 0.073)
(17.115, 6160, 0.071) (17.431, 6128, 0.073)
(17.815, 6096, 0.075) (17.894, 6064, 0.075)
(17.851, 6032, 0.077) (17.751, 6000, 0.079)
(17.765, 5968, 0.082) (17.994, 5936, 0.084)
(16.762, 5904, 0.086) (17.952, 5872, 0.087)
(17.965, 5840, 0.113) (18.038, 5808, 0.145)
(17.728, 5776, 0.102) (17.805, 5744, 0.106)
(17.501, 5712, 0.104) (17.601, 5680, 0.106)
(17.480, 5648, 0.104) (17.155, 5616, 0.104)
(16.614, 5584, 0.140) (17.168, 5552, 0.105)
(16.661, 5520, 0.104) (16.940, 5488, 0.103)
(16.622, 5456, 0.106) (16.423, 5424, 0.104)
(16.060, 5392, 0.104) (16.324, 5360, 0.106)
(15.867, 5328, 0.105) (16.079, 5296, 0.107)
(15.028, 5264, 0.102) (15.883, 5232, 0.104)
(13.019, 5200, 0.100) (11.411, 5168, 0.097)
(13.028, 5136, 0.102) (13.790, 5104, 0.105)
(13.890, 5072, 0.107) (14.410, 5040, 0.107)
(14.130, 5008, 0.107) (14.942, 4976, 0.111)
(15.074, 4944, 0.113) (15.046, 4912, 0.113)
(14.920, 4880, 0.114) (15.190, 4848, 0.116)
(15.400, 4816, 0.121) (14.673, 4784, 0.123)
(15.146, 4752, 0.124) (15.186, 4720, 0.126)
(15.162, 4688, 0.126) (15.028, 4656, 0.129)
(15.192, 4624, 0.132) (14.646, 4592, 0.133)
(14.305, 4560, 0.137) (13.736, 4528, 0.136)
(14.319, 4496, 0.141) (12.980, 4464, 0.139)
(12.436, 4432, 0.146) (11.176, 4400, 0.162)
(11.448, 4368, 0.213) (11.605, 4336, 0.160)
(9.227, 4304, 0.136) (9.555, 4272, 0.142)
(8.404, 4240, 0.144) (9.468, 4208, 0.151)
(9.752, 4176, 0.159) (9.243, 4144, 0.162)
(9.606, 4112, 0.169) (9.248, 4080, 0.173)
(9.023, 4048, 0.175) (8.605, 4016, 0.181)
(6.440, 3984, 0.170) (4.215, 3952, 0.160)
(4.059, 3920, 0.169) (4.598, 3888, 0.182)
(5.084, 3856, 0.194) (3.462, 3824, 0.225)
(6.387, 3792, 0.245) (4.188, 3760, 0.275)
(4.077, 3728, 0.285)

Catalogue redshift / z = 0.00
